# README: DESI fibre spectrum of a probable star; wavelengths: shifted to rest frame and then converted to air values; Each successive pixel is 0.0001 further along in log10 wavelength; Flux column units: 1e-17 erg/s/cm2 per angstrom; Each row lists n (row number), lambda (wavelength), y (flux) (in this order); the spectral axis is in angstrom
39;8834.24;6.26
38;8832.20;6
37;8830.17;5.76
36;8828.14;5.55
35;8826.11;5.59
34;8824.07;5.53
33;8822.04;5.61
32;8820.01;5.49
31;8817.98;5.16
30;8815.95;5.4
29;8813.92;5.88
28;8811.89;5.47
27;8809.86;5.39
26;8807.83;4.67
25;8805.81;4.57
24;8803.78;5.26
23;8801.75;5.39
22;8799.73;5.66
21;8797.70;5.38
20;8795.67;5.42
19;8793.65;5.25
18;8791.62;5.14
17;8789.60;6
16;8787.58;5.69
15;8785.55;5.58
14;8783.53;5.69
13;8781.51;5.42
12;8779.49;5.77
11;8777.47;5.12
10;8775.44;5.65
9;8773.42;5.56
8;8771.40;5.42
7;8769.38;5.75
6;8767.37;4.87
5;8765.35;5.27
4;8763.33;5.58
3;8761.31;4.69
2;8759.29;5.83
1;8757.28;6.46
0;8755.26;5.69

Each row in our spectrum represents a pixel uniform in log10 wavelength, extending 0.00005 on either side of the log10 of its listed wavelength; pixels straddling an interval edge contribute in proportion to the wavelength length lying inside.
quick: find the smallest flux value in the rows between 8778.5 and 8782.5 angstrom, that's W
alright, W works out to 5.42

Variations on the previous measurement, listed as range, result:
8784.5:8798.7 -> 5.14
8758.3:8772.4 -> 4.69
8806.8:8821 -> 4.67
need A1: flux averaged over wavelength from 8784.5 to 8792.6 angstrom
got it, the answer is 5.61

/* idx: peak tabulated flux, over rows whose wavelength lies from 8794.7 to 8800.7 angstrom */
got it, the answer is 5.66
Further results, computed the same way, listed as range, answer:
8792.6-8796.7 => 5.42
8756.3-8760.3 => 6.46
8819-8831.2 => 5.76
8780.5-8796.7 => 6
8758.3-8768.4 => 5.83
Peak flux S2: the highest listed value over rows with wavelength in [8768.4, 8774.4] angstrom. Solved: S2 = 5.75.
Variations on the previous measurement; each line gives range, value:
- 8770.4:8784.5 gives 5.77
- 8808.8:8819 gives 5.88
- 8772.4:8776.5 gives 5.65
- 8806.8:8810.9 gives 5.39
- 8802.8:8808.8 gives 5.26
